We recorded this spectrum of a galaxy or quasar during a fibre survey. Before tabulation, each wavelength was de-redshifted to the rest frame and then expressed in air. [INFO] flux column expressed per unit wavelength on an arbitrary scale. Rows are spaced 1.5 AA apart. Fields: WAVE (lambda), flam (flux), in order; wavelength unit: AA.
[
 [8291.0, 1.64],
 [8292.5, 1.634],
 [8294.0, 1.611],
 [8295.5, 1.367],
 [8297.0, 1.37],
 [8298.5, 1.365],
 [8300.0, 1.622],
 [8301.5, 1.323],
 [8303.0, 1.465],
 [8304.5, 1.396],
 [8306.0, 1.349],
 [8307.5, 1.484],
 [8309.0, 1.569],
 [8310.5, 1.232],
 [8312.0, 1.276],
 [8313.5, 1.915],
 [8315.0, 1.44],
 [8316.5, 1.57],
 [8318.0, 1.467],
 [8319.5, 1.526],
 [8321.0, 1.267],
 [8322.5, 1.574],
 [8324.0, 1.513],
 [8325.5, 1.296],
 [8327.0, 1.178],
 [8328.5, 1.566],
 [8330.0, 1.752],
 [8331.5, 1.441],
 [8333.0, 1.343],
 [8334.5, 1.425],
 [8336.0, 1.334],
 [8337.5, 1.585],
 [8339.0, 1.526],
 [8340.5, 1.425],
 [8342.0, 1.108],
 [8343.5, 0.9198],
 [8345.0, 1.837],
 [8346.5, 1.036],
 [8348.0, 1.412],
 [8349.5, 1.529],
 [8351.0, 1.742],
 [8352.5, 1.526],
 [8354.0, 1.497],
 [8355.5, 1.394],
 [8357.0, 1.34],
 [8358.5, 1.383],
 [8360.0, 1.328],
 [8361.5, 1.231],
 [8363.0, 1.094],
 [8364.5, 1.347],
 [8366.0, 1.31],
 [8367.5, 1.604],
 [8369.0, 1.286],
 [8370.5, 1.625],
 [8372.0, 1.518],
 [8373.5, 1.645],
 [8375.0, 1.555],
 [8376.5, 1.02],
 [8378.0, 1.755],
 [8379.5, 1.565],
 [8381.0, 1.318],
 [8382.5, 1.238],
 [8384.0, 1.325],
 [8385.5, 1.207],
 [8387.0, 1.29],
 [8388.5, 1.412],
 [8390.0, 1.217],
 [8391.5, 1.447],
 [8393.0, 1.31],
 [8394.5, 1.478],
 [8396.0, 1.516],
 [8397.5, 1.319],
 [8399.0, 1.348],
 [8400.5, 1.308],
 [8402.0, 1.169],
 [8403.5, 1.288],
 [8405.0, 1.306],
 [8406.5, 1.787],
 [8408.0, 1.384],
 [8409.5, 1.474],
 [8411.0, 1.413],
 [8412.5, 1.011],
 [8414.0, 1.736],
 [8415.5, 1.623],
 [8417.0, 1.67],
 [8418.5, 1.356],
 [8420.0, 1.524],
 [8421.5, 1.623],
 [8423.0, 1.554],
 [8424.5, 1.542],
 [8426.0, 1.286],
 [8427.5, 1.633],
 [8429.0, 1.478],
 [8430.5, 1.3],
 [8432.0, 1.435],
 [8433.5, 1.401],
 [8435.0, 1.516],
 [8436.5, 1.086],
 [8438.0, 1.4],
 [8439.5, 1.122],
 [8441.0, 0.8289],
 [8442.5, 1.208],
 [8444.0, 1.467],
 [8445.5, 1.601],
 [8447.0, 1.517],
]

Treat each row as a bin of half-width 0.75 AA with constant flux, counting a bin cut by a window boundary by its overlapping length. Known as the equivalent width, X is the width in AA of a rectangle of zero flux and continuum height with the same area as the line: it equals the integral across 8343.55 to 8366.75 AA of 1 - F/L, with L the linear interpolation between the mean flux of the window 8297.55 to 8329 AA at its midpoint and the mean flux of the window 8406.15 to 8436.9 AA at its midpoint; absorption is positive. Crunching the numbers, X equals 1.1 AA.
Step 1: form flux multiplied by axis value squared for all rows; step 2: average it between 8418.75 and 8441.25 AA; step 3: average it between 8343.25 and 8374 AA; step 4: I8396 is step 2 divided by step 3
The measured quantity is 1.00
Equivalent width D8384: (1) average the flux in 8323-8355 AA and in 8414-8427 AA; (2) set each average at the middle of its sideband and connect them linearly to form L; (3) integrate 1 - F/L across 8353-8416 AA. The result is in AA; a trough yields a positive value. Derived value 4.2 AA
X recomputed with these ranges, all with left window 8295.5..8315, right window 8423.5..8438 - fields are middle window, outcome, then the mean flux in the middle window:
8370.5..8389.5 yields 0.19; 1.41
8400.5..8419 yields -0.19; 1.43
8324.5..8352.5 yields 0.33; 1.42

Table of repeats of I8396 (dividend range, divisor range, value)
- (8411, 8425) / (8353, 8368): 1.13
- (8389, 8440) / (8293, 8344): 1.01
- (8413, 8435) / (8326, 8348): 1.11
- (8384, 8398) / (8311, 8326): 0.93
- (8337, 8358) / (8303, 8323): 0.98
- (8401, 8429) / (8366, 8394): 1.05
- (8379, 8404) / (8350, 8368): 0.96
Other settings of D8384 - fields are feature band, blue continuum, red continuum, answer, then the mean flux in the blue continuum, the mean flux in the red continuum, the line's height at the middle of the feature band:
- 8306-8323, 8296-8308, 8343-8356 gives -0.6 AA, 1.42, 1.44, 1.43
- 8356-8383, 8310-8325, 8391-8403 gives 0.0 AA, 1.48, 1.36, 1.4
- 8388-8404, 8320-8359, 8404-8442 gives 0.8 AA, 1.42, 1.42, 1.42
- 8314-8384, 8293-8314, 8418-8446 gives 0.2 AA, 1.45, 1.39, 1.43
